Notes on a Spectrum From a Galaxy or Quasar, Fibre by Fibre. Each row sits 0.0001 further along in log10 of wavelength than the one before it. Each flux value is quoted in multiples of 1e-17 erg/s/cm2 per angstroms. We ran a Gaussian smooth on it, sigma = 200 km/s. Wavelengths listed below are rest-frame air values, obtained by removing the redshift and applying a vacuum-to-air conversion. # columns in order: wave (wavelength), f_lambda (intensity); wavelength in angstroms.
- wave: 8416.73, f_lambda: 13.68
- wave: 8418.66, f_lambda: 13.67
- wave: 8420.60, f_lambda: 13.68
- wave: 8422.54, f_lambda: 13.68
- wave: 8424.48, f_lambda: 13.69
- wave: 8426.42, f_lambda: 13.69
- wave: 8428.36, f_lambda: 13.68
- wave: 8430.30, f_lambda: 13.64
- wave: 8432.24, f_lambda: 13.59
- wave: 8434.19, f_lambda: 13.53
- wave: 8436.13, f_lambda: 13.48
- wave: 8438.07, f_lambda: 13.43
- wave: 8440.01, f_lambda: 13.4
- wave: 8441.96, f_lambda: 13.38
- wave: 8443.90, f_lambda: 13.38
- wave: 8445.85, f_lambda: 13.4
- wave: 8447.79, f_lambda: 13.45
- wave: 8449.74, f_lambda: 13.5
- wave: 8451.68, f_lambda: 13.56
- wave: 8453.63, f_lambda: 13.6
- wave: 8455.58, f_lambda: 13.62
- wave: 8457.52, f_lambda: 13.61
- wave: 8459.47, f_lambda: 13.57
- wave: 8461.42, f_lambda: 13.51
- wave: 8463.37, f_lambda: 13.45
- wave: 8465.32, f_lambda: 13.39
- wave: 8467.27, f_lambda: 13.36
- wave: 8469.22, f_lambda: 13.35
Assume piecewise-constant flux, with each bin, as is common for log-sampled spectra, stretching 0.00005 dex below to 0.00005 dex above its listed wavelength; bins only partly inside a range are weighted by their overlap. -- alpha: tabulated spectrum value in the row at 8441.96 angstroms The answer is 13.38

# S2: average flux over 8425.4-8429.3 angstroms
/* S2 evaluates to 13.7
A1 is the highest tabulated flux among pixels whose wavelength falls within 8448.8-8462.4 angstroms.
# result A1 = 13.62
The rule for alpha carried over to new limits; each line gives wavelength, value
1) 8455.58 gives 13.62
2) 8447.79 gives 13.45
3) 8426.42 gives 13.69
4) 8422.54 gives 13.68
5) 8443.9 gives 13.38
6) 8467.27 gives 13.36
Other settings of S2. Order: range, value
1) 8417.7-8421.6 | 13.7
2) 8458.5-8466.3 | 13.5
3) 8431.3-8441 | 13.5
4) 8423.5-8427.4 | 13.7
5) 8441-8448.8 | 13.4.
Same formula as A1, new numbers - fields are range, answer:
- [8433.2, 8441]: 13.53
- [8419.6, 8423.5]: 13.68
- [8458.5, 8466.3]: 13.57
